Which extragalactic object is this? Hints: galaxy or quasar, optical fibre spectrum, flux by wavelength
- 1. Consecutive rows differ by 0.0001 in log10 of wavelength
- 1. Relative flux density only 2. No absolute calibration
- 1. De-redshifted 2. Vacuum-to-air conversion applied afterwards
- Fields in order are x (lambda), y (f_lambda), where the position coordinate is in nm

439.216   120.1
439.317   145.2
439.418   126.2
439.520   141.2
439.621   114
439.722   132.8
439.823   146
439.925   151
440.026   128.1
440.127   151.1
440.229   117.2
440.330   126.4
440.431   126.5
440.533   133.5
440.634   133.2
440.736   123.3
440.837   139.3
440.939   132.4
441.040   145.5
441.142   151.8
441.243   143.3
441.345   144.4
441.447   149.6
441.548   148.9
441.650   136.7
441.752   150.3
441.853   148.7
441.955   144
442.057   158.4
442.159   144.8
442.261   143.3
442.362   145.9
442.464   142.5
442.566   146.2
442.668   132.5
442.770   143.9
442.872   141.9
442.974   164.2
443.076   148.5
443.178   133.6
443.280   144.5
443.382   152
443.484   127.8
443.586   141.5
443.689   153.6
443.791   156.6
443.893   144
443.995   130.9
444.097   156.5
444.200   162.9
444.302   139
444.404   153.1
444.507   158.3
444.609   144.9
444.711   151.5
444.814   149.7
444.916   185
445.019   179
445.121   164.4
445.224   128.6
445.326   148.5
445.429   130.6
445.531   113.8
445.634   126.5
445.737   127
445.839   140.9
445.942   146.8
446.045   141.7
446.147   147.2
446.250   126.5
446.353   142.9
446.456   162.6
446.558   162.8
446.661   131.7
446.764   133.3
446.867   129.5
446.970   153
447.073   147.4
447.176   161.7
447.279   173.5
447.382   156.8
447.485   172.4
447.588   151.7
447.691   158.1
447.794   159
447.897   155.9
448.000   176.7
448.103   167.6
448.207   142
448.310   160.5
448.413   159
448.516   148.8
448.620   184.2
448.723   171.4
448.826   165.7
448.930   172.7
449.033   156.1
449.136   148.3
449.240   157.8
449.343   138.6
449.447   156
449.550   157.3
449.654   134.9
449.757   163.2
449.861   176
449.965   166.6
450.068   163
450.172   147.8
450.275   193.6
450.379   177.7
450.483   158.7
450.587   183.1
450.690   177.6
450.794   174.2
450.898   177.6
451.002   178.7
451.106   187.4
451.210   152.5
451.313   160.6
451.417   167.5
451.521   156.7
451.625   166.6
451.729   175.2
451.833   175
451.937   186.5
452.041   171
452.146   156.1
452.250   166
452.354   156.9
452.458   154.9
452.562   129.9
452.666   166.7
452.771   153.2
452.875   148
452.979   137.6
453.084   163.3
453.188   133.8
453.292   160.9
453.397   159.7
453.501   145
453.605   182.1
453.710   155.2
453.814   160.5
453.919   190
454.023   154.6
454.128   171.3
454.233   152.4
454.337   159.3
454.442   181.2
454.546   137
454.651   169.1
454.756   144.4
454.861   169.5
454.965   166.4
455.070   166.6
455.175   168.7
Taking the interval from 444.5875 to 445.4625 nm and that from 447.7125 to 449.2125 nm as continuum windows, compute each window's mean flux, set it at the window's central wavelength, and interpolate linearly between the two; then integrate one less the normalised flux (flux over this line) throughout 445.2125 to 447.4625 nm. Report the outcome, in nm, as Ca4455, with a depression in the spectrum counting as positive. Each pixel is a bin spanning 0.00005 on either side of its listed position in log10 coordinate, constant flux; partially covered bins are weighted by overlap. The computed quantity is 0.20 nm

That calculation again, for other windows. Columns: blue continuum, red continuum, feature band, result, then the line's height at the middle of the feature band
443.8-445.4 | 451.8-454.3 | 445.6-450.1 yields 0.040 nm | 155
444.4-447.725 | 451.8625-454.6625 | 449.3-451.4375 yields -0.158 nm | 155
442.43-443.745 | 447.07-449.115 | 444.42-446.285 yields 0.083 nm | 152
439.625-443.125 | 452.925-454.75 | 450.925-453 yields -0.086 nm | 156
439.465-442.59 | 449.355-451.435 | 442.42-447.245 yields 0.160 nm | 151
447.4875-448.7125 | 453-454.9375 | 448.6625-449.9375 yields 0.020 nm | 161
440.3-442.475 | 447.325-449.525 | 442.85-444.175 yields 0.008 nm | 147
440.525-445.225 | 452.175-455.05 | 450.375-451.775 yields -0.137 nm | 156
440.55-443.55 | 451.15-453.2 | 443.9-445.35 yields -0.059 nm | 148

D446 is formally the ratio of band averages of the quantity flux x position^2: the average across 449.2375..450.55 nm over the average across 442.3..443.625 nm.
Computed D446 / 1.2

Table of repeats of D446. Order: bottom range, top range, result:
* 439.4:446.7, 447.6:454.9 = 1.18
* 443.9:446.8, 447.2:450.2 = 1.11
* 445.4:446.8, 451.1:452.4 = 1.24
